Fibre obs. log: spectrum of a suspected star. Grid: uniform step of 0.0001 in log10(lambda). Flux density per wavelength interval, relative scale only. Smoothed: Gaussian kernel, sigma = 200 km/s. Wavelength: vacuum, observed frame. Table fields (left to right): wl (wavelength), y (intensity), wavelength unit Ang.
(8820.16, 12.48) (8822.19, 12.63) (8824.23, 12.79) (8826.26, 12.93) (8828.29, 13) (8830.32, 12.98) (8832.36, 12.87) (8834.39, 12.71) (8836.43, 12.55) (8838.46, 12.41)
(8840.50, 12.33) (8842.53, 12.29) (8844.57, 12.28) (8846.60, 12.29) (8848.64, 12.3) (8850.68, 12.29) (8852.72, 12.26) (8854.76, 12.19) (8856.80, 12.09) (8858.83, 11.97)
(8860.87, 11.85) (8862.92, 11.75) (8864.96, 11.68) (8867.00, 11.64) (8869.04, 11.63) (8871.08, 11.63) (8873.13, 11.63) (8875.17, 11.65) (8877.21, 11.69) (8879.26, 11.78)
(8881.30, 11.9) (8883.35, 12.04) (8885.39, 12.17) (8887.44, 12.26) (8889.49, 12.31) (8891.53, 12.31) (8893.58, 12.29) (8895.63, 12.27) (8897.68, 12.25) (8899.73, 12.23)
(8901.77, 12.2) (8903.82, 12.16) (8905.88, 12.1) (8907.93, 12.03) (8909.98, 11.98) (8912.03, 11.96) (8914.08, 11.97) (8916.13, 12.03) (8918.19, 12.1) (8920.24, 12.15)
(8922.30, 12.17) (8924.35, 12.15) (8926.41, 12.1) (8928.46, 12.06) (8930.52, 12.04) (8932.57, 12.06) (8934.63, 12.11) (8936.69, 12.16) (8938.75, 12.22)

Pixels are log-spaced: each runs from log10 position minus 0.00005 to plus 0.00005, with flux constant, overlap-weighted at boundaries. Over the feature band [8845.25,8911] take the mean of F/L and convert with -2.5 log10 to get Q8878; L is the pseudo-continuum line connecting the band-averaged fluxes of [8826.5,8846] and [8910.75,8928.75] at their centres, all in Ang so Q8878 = 0.03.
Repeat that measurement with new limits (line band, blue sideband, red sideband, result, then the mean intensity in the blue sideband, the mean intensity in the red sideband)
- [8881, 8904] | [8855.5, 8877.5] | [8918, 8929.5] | -0.03 mag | 11.8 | 12.1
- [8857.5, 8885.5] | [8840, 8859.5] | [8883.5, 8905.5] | 0.04 mag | 12.2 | 12.2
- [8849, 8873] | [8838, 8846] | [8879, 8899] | 0.03 mag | 12.3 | 12.2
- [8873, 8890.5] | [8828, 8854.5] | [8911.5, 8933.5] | 0.03 mag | 12.5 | 12.1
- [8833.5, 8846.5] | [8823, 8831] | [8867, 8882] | 0.01 mag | 12.9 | 11.7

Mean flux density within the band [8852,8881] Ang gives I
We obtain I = 11.8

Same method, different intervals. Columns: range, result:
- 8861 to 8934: 12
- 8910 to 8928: 12.1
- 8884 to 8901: 12.3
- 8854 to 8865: 11.9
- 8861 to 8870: 11.7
